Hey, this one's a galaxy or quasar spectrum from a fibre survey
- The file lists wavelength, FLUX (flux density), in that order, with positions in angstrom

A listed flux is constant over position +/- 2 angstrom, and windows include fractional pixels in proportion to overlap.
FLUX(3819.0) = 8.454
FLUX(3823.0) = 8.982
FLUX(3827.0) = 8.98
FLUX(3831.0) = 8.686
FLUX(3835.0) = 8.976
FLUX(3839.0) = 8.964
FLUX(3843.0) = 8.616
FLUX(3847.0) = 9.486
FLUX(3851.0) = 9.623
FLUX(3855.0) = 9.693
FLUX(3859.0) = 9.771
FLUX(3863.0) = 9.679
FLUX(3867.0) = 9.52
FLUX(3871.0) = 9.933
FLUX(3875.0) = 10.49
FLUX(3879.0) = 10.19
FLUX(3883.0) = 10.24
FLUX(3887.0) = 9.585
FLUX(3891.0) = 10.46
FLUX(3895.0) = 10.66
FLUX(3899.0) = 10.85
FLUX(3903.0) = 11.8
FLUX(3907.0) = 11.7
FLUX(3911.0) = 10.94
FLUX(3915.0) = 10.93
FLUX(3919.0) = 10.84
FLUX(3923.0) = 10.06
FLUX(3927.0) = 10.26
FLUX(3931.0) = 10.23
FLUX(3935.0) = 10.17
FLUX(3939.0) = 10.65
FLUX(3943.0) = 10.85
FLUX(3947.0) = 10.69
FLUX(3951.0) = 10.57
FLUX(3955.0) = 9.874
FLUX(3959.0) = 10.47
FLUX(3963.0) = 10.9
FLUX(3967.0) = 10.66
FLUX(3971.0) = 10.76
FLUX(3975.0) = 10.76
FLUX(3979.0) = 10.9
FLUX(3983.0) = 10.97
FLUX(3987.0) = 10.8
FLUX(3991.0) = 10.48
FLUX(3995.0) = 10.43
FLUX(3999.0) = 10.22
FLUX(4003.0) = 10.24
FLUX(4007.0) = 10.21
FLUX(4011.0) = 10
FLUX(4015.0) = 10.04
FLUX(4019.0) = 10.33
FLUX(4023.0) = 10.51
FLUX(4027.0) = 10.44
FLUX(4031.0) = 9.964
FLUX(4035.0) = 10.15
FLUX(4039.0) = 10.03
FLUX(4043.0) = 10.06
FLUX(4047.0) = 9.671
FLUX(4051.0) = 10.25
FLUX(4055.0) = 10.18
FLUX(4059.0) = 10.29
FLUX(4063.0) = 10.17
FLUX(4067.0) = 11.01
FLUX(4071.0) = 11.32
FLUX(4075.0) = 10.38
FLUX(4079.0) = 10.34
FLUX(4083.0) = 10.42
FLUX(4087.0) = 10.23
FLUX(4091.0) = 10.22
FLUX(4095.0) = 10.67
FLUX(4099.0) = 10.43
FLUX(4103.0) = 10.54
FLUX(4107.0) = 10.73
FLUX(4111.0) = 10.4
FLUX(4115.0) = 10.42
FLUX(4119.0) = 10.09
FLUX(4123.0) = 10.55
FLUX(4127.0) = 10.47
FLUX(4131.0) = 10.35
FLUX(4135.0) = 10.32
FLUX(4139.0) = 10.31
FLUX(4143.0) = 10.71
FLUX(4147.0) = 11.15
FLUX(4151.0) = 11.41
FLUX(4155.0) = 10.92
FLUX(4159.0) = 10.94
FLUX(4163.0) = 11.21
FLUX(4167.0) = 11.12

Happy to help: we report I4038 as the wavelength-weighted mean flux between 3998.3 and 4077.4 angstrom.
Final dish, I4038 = 10.3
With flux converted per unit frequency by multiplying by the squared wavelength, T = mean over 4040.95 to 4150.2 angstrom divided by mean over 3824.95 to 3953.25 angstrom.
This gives 1.14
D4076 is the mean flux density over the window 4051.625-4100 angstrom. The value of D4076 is 10.5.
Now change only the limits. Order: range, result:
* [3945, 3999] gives 10.6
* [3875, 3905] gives 10.5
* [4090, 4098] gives 10.5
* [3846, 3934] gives 10.3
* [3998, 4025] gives 10.2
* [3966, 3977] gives 10.7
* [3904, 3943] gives 10.7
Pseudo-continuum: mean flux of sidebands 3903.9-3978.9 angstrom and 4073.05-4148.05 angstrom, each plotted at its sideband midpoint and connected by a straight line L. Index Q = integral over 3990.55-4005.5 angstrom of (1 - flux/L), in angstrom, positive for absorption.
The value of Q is 0.4 angstrom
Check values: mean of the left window 10.7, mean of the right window 10.5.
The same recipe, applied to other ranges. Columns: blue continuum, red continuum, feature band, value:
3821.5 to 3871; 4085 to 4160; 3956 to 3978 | -1.9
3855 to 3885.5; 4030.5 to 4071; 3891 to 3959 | -4.3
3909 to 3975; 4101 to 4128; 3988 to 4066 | 2.2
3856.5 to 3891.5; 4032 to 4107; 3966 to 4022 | -1.5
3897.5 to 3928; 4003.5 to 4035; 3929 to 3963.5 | 0.8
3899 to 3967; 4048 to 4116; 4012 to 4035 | 0.7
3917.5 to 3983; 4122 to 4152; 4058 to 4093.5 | 0.4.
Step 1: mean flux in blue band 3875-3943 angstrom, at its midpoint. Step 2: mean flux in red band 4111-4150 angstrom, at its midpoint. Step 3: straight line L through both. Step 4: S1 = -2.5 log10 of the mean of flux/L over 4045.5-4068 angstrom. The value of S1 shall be 0.03 mag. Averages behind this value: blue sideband 10.6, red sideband 10.5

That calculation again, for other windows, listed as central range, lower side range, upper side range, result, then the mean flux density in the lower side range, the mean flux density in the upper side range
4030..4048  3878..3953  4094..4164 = 0.067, 10.6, 10.6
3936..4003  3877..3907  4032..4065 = -0.026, 10.6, 10.1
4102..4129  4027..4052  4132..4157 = 0.013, 10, 10.8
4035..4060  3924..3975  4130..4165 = 0.062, 10.5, 10.8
